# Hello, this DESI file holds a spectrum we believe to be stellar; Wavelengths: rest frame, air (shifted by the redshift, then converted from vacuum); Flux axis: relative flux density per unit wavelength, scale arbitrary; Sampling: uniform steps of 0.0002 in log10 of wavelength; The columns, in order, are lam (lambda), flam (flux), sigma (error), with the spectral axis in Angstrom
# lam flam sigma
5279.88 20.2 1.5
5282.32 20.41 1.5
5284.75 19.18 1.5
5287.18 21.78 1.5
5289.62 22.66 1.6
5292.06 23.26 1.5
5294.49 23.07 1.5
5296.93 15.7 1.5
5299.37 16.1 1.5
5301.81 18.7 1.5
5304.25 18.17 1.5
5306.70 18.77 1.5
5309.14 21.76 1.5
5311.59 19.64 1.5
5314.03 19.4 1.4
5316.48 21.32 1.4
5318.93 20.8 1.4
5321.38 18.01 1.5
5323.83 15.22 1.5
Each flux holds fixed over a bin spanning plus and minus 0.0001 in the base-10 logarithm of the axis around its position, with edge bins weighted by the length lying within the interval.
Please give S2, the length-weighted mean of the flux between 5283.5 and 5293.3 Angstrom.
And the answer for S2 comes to 21.7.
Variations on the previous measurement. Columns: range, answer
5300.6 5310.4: 19.3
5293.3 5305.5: 18.3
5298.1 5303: 17.4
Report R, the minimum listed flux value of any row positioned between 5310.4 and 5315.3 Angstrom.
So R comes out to 19.4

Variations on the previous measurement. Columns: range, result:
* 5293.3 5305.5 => 15.7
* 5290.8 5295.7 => 23.07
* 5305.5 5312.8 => 18.77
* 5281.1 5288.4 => 19.18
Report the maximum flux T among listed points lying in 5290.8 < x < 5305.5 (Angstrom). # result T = 23.26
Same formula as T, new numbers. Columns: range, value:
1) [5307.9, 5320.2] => 21.76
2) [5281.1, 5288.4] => 21.78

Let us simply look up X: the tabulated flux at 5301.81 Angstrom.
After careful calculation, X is 18.7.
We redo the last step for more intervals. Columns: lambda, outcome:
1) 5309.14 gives 21.76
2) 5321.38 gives 18.01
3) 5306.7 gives 18.77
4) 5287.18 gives 21.78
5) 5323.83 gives 15.22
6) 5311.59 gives 19.64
